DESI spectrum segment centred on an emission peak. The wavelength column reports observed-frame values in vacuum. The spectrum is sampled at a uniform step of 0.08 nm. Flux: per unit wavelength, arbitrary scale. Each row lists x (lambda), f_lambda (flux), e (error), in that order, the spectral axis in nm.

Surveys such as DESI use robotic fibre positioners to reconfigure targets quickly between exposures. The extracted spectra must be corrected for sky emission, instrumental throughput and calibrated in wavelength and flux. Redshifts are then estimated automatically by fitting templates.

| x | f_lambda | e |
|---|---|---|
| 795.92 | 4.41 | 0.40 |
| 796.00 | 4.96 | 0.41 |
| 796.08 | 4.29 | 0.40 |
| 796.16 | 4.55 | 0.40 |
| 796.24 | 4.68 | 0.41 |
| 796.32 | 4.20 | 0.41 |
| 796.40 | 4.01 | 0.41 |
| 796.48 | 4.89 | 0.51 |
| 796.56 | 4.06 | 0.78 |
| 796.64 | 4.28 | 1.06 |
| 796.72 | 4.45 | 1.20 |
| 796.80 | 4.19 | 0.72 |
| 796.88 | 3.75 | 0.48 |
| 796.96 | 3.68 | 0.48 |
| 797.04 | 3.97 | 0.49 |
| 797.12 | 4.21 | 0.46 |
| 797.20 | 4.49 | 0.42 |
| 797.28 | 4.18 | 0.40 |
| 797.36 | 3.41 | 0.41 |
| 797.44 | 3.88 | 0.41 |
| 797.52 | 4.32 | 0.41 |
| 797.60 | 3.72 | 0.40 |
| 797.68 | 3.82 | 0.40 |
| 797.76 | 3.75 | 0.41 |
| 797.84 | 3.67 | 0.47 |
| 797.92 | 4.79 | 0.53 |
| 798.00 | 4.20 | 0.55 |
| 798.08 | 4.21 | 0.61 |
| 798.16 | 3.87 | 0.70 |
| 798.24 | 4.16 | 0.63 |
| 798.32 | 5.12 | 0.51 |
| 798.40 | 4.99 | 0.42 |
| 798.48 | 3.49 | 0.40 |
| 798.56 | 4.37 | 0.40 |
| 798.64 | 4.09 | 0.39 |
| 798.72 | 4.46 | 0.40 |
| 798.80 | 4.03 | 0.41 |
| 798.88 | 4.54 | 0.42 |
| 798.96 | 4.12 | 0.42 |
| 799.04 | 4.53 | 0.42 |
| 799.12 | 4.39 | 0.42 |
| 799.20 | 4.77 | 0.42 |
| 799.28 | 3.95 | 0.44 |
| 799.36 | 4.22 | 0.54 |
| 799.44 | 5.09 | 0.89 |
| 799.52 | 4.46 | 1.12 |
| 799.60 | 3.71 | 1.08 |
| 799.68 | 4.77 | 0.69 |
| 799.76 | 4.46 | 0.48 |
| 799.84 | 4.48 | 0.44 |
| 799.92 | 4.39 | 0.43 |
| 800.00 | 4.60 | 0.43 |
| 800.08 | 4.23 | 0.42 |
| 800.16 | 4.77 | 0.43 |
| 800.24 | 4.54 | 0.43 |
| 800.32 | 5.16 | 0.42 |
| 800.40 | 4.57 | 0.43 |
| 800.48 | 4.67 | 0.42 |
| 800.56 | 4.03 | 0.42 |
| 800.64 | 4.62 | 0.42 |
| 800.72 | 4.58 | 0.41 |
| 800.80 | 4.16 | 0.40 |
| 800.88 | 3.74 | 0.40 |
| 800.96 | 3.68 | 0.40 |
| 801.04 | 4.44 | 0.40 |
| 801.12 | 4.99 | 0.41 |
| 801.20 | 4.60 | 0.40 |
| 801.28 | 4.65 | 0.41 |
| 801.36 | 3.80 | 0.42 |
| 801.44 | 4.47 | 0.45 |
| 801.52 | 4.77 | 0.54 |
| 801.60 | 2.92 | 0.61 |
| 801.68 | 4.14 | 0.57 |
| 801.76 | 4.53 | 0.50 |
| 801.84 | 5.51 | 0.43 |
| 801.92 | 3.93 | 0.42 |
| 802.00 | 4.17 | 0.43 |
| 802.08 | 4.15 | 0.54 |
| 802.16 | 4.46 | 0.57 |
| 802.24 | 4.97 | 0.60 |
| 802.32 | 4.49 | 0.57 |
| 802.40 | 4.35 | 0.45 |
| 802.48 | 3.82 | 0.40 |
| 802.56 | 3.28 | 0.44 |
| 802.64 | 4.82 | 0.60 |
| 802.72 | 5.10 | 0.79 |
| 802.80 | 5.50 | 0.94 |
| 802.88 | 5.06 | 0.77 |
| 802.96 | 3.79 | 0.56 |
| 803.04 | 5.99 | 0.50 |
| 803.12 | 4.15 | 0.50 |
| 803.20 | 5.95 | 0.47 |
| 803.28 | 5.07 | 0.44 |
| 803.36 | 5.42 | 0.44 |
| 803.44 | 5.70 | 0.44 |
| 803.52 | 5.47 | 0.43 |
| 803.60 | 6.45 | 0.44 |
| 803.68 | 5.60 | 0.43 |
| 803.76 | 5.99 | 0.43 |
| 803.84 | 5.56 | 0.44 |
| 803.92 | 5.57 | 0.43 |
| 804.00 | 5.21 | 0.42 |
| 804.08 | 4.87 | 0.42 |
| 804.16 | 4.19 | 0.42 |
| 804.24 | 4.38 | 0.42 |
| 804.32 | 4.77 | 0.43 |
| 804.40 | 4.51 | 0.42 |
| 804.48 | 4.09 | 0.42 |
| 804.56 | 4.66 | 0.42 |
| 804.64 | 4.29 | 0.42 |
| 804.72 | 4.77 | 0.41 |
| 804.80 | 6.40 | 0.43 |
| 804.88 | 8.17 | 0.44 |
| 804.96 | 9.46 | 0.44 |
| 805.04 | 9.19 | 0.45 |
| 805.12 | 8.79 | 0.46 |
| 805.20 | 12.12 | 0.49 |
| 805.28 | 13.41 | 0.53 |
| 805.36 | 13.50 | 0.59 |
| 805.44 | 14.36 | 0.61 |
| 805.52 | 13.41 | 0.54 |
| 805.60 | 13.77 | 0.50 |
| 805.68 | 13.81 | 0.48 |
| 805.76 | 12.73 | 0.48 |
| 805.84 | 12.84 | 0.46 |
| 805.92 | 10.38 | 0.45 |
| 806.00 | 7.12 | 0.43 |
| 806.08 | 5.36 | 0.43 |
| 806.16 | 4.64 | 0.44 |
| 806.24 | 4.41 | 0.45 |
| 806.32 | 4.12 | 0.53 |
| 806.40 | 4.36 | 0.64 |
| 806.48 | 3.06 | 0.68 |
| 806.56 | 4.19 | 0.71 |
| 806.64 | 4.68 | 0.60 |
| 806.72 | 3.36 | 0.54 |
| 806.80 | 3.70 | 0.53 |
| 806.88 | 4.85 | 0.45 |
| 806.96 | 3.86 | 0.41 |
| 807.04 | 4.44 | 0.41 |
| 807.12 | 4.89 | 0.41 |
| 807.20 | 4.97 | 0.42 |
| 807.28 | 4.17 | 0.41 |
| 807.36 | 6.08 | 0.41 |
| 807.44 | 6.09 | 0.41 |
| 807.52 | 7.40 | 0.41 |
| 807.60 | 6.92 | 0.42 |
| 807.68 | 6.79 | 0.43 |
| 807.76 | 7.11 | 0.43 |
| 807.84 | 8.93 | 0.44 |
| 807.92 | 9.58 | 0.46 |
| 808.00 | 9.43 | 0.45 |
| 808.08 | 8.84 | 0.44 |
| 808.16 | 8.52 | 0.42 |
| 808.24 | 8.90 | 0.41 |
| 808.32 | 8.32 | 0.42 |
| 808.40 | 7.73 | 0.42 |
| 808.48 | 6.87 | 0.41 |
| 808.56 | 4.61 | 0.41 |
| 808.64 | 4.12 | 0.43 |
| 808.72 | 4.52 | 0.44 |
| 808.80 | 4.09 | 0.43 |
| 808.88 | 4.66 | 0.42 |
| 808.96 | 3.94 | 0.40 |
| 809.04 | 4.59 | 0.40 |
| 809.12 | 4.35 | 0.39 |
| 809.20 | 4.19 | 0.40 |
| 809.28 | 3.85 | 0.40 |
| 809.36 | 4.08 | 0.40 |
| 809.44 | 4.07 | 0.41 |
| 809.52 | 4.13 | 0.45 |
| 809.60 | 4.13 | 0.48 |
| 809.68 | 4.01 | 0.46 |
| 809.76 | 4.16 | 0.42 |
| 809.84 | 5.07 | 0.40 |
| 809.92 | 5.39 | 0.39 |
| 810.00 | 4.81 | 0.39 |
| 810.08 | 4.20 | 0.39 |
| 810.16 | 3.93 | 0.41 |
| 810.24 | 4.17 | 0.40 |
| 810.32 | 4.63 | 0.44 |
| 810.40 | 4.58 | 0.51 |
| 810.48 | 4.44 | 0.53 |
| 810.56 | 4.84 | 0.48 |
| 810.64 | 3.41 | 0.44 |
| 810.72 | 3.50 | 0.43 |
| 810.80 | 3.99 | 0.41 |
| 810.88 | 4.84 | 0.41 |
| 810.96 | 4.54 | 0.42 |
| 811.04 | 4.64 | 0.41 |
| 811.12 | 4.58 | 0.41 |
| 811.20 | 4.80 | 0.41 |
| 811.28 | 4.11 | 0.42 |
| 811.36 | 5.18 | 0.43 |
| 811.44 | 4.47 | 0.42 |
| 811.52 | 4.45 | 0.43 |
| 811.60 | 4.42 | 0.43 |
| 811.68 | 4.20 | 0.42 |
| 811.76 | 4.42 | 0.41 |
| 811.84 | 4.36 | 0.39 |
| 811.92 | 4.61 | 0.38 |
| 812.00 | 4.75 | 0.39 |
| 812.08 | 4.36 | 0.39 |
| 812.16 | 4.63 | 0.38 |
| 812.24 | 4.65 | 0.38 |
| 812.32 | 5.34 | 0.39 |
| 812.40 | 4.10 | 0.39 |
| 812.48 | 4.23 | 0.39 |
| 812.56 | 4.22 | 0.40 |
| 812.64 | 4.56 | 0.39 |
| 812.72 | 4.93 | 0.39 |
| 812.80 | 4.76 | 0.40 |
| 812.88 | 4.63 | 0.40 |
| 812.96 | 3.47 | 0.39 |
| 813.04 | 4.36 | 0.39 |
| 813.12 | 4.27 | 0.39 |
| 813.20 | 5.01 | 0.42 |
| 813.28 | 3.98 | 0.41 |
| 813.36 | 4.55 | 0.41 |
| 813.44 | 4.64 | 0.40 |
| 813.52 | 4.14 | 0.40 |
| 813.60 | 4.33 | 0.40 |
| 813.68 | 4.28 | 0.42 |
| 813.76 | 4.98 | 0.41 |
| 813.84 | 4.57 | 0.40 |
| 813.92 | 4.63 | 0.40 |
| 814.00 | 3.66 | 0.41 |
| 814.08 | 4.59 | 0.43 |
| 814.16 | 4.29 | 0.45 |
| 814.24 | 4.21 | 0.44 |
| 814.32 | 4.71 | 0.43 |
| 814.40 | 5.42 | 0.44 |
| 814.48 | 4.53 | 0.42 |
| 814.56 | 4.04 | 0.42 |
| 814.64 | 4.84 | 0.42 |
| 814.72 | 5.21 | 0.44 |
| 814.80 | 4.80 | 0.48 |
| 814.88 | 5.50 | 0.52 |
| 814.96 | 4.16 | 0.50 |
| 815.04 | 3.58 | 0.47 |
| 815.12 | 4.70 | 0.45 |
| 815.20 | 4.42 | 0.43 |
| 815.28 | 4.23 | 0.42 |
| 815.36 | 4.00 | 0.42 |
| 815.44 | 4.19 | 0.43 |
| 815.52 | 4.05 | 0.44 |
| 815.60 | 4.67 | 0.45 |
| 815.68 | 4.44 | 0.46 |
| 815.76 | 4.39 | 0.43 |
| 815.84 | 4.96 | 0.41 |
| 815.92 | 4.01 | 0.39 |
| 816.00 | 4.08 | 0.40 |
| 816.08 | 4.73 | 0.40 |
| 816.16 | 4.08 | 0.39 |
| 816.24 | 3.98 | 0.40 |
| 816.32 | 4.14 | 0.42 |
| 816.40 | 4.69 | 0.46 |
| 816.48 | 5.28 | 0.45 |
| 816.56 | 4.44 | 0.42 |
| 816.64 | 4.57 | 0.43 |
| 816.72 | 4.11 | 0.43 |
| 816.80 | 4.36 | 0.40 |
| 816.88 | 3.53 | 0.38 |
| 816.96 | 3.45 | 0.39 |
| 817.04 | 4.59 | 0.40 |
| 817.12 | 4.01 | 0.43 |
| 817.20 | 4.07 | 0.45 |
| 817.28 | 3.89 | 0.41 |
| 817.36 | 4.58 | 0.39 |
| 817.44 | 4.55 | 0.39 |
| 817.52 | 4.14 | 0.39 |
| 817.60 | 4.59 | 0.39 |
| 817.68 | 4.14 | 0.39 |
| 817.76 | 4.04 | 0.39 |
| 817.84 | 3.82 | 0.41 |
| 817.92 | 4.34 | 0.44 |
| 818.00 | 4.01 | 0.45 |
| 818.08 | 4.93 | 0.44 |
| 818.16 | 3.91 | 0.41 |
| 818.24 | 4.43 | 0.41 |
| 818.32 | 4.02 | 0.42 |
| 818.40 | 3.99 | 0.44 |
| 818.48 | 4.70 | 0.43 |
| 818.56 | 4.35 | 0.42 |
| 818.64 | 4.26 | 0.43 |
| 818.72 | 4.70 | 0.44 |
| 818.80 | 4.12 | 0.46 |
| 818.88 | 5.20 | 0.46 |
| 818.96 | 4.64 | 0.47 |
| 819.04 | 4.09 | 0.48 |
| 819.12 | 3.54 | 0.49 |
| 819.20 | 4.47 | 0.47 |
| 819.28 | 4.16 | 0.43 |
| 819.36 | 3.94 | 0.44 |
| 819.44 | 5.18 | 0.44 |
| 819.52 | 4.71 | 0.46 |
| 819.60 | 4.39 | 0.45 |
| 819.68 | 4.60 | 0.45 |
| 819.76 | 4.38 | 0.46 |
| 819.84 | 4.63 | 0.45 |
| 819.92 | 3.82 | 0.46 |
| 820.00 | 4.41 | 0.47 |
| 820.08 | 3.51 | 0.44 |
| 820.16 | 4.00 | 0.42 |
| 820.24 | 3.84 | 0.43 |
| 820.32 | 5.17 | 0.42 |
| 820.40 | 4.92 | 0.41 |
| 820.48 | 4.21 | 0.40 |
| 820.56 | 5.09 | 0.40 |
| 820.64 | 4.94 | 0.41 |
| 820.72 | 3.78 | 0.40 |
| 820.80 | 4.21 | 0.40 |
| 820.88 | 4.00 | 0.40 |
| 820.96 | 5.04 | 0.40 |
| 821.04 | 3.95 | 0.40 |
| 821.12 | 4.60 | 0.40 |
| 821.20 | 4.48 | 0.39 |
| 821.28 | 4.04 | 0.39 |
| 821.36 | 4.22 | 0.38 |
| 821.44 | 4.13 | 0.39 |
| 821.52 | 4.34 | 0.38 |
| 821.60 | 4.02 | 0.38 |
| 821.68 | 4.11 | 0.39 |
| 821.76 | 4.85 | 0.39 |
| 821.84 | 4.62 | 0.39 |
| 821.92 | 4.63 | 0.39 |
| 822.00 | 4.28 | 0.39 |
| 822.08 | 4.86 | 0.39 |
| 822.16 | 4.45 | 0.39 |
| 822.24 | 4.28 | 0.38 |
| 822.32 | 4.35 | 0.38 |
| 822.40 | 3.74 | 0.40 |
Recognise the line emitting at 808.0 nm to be [N II] 6583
